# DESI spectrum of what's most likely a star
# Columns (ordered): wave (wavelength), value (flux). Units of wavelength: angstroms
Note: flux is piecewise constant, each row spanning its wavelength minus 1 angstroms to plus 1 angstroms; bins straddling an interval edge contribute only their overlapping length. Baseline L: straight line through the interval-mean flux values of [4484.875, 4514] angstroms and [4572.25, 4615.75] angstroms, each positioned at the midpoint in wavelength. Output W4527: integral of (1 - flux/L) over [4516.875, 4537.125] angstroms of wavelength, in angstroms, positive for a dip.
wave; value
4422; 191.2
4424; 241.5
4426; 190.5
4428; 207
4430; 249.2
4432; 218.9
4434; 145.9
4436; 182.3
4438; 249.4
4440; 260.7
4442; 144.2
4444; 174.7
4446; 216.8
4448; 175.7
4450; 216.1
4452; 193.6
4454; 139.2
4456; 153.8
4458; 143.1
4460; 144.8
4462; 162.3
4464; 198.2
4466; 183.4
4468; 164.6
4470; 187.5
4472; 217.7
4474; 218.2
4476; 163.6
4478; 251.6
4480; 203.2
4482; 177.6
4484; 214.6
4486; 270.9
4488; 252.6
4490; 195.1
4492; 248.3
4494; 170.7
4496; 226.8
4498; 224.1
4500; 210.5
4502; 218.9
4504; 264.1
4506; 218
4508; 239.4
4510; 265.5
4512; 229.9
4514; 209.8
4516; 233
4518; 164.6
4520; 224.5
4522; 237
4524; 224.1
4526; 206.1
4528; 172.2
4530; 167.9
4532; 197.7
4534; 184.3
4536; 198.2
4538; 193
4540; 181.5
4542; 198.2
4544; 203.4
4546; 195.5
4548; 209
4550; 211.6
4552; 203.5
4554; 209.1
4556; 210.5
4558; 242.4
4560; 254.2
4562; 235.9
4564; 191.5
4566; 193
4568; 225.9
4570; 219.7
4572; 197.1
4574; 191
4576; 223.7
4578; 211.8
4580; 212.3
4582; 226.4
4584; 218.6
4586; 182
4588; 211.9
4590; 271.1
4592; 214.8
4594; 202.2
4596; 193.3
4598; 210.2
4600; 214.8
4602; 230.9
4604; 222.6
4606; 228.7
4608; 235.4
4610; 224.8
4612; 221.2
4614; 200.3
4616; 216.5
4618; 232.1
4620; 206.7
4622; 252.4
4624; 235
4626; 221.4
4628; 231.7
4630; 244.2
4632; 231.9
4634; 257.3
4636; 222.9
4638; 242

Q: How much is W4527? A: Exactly 2.5 angstroms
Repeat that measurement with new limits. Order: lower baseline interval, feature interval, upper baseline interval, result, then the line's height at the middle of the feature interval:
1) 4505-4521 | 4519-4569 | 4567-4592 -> 2.9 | 220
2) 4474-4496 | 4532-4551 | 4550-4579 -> 1.6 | 215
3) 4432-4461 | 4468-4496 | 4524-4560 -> -3.3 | 190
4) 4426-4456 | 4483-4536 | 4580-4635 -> -2.7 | 208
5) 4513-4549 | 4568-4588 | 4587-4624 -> 0.3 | 214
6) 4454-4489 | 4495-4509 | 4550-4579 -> -2.0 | 200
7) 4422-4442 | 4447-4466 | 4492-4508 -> 4.0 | 215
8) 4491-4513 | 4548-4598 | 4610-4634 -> 3.0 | 228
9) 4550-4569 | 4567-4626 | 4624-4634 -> 2.3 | 227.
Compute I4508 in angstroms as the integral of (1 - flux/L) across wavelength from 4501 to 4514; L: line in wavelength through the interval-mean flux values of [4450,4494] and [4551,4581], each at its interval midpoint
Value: -2.2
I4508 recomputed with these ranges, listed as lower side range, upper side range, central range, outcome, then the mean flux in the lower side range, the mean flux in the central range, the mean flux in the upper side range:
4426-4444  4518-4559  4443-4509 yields 0.8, 204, 201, 203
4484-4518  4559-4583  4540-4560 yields 0.8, 227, 210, 215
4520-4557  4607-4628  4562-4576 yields 0.2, 201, 207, 225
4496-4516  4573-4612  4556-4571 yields 0.0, 231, 222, 217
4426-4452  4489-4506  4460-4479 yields 1.8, 203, 192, 220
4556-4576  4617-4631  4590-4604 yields 0.5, 217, 216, 232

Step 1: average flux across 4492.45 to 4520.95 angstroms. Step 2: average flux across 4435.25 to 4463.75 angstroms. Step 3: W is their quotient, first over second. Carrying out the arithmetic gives 1.21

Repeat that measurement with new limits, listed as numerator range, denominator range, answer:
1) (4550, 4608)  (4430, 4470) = 1.17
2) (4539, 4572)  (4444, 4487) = 1.11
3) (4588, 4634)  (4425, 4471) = 1.20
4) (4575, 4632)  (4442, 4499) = 1.14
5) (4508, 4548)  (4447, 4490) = 1.07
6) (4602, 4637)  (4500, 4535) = 1.06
